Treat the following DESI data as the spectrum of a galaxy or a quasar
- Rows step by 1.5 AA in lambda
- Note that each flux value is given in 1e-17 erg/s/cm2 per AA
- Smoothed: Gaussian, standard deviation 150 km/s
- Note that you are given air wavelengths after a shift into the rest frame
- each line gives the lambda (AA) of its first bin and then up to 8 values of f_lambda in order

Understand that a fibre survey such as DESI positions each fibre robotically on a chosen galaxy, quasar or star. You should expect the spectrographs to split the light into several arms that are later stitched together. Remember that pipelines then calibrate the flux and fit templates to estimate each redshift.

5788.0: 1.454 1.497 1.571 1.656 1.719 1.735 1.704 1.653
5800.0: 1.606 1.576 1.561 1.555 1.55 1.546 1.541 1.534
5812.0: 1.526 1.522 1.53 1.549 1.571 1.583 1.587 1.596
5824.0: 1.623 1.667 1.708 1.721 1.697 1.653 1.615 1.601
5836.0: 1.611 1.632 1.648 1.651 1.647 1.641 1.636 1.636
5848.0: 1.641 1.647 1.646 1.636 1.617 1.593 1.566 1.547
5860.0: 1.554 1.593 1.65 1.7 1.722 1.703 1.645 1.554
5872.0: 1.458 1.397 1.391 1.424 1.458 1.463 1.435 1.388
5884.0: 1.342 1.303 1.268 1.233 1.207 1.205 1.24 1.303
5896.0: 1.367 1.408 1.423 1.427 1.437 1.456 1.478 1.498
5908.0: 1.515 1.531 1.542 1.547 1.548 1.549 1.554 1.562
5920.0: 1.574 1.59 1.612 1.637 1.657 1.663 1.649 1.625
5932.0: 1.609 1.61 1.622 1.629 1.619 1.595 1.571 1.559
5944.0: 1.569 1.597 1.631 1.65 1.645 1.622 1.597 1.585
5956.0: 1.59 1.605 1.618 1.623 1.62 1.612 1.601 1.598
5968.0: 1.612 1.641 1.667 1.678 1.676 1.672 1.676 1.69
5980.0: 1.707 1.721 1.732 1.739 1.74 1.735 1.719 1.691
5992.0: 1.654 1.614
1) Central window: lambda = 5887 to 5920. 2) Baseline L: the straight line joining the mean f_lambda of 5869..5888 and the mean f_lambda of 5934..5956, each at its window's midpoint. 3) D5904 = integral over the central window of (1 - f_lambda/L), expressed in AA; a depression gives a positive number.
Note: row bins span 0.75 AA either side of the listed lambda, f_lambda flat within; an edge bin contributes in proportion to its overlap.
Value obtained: 1.3 AA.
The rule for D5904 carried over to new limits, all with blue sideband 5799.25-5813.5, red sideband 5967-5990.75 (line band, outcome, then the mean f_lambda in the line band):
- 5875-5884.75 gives 1.19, 1.42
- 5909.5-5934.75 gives 0.81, 1.59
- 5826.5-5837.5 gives -0.57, 1.66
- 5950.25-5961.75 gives 0.45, 1.61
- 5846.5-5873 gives -0.30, 1.61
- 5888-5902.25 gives 2.65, 1.32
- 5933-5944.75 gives 0.45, 1.6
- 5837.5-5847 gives -0.36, 1.64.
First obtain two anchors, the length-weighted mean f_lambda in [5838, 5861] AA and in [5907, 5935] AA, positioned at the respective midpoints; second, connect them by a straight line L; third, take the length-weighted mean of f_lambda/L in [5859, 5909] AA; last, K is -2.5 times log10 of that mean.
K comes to 0.11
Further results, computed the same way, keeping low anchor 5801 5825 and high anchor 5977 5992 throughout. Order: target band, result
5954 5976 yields 0.05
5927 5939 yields 0.03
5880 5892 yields 0.24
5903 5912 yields 0.10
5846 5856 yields -0.03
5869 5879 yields 0.11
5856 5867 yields -0.01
